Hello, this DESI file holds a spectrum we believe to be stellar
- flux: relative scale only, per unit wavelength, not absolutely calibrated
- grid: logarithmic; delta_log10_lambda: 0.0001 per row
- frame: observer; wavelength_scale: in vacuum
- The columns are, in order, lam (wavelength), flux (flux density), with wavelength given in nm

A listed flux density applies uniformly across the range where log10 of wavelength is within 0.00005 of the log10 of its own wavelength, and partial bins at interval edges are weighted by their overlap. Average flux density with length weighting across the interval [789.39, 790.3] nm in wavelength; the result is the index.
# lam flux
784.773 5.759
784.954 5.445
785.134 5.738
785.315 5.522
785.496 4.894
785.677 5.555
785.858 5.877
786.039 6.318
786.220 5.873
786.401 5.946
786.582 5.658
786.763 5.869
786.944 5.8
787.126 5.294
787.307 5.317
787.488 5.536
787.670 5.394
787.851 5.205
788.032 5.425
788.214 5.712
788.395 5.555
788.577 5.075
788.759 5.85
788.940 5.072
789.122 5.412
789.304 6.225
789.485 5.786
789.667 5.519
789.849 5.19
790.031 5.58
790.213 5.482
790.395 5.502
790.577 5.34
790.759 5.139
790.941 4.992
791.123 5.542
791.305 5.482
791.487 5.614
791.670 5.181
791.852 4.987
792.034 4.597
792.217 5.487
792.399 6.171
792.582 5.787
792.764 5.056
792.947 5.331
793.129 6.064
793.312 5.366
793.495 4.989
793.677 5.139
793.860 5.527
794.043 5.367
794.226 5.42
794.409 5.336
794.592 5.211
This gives 5.52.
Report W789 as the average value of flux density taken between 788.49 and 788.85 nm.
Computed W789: 5.47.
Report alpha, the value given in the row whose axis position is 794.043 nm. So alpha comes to 5.367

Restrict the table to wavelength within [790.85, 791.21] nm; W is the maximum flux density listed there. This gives 5.542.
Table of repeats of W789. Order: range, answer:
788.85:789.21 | 5.24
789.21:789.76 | 5.84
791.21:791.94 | 5.32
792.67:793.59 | 5.37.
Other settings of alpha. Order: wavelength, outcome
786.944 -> 5.8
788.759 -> 5.85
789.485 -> 5.786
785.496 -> 4.894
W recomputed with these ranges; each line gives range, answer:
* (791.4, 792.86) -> 6.171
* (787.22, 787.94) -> 5.536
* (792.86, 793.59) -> 6.064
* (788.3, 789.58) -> 6.225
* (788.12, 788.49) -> 5.712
